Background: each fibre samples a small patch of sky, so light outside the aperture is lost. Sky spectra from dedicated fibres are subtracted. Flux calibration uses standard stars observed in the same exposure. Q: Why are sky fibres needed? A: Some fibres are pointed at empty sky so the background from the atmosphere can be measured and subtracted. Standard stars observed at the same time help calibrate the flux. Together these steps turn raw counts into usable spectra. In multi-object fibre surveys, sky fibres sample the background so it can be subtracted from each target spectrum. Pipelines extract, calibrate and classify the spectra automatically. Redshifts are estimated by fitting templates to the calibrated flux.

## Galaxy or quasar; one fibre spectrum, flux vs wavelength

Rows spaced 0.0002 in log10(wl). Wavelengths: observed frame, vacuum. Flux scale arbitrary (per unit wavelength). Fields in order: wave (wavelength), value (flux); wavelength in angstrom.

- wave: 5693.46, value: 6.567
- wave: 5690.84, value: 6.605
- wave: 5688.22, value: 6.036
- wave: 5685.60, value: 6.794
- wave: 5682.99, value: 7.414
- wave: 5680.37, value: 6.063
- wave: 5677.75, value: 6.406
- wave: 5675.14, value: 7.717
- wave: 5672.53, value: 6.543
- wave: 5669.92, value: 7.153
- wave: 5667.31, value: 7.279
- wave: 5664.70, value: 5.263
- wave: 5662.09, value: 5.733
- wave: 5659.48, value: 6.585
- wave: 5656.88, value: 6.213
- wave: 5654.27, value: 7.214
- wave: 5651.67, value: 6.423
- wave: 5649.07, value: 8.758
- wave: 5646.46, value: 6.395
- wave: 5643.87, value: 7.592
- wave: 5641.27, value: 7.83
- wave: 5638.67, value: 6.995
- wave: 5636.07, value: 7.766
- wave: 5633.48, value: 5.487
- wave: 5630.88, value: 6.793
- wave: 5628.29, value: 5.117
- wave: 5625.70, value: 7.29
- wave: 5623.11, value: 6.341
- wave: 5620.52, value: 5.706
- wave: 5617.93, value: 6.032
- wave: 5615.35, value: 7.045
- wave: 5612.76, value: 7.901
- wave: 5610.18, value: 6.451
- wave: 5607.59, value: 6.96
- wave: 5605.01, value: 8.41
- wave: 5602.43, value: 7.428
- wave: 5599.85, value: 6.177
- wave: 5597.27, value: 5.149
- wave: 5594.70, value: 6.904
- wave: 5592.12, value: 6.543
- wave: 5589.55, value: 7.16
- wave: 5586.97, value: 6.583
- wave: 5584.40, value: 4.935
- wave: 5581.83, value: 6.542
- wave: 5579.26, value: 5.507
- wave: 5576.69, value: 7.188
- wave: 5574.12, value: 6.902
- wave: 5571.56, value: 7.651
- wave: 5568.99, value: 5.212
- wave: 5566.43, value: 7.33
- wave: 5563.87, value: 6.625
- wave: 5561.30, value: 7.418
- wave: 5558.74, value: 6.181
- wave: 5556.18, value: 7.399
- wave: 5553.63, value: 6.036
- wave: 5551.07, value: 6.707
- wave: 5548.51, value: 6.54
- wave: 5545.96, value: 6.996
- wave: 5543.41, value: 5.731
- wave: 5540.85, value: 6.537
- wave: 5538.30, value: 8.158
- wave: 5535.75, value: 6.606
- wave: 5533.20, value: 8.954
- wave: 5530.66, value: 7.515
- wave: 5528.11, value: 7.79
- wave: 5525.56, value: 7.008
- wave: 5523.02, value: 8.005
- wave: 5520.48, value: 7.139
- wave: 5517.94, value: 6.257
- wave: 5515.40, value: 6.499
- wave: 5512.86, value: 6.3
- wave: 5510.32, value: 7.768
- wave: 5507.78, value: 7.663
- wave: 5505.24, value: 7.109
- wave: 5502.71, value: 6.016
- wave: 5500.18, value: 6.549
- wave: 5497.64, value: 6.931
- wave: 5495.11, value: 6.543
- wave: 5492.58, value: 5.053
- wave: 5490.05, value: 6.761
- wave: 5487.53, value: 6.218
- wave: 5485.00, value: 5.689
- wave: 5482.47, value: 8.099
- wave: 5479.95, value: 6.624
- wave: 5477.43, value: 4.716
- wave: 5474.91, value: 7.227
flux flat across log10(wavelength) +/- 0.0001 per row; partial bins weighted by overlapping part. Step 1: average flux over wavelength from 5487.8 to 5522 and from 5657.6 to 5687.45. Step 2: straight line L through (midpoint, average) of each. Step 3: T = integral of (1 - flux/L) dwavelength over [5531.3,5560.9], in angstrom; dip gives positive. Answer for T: -1.2 angstrom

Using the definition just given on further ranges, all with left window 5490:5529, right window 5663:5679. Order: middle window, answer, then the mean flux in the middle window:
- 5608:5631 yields 0.76 angstrom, 6.52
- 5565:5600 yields 1.82 angstrom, 6.42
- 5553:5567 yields -0.11 angstrom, 6.84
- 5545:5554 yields 0.25 angstrom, 6.61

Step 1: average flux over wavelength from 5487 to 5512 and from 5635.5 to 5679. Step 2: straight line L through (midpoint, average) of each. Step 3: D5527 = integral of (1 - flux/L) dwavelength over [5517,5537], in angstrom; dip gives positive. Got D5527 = -2.1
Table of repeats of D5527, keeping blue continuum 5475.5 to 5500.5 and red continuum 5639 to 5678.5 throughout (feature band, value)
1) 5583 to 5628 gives 0.7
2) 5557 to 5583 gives -0.3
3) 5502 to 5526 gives -2.2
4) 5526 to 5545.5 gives -2.4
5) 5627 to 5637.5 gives 0.8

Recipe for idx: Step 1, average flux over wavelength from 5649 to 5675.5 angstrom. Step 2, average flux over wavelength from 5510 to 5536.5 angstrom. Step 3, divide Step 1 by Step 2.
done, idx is 0.92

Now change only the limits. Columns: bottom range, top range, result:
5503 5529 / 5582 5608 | 0.93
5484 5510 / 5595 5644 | 1.04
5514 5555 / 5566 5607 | 0.94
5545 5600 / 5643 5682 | 1.03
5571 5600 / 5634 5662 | 1.10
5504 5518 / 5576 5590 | 0.89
